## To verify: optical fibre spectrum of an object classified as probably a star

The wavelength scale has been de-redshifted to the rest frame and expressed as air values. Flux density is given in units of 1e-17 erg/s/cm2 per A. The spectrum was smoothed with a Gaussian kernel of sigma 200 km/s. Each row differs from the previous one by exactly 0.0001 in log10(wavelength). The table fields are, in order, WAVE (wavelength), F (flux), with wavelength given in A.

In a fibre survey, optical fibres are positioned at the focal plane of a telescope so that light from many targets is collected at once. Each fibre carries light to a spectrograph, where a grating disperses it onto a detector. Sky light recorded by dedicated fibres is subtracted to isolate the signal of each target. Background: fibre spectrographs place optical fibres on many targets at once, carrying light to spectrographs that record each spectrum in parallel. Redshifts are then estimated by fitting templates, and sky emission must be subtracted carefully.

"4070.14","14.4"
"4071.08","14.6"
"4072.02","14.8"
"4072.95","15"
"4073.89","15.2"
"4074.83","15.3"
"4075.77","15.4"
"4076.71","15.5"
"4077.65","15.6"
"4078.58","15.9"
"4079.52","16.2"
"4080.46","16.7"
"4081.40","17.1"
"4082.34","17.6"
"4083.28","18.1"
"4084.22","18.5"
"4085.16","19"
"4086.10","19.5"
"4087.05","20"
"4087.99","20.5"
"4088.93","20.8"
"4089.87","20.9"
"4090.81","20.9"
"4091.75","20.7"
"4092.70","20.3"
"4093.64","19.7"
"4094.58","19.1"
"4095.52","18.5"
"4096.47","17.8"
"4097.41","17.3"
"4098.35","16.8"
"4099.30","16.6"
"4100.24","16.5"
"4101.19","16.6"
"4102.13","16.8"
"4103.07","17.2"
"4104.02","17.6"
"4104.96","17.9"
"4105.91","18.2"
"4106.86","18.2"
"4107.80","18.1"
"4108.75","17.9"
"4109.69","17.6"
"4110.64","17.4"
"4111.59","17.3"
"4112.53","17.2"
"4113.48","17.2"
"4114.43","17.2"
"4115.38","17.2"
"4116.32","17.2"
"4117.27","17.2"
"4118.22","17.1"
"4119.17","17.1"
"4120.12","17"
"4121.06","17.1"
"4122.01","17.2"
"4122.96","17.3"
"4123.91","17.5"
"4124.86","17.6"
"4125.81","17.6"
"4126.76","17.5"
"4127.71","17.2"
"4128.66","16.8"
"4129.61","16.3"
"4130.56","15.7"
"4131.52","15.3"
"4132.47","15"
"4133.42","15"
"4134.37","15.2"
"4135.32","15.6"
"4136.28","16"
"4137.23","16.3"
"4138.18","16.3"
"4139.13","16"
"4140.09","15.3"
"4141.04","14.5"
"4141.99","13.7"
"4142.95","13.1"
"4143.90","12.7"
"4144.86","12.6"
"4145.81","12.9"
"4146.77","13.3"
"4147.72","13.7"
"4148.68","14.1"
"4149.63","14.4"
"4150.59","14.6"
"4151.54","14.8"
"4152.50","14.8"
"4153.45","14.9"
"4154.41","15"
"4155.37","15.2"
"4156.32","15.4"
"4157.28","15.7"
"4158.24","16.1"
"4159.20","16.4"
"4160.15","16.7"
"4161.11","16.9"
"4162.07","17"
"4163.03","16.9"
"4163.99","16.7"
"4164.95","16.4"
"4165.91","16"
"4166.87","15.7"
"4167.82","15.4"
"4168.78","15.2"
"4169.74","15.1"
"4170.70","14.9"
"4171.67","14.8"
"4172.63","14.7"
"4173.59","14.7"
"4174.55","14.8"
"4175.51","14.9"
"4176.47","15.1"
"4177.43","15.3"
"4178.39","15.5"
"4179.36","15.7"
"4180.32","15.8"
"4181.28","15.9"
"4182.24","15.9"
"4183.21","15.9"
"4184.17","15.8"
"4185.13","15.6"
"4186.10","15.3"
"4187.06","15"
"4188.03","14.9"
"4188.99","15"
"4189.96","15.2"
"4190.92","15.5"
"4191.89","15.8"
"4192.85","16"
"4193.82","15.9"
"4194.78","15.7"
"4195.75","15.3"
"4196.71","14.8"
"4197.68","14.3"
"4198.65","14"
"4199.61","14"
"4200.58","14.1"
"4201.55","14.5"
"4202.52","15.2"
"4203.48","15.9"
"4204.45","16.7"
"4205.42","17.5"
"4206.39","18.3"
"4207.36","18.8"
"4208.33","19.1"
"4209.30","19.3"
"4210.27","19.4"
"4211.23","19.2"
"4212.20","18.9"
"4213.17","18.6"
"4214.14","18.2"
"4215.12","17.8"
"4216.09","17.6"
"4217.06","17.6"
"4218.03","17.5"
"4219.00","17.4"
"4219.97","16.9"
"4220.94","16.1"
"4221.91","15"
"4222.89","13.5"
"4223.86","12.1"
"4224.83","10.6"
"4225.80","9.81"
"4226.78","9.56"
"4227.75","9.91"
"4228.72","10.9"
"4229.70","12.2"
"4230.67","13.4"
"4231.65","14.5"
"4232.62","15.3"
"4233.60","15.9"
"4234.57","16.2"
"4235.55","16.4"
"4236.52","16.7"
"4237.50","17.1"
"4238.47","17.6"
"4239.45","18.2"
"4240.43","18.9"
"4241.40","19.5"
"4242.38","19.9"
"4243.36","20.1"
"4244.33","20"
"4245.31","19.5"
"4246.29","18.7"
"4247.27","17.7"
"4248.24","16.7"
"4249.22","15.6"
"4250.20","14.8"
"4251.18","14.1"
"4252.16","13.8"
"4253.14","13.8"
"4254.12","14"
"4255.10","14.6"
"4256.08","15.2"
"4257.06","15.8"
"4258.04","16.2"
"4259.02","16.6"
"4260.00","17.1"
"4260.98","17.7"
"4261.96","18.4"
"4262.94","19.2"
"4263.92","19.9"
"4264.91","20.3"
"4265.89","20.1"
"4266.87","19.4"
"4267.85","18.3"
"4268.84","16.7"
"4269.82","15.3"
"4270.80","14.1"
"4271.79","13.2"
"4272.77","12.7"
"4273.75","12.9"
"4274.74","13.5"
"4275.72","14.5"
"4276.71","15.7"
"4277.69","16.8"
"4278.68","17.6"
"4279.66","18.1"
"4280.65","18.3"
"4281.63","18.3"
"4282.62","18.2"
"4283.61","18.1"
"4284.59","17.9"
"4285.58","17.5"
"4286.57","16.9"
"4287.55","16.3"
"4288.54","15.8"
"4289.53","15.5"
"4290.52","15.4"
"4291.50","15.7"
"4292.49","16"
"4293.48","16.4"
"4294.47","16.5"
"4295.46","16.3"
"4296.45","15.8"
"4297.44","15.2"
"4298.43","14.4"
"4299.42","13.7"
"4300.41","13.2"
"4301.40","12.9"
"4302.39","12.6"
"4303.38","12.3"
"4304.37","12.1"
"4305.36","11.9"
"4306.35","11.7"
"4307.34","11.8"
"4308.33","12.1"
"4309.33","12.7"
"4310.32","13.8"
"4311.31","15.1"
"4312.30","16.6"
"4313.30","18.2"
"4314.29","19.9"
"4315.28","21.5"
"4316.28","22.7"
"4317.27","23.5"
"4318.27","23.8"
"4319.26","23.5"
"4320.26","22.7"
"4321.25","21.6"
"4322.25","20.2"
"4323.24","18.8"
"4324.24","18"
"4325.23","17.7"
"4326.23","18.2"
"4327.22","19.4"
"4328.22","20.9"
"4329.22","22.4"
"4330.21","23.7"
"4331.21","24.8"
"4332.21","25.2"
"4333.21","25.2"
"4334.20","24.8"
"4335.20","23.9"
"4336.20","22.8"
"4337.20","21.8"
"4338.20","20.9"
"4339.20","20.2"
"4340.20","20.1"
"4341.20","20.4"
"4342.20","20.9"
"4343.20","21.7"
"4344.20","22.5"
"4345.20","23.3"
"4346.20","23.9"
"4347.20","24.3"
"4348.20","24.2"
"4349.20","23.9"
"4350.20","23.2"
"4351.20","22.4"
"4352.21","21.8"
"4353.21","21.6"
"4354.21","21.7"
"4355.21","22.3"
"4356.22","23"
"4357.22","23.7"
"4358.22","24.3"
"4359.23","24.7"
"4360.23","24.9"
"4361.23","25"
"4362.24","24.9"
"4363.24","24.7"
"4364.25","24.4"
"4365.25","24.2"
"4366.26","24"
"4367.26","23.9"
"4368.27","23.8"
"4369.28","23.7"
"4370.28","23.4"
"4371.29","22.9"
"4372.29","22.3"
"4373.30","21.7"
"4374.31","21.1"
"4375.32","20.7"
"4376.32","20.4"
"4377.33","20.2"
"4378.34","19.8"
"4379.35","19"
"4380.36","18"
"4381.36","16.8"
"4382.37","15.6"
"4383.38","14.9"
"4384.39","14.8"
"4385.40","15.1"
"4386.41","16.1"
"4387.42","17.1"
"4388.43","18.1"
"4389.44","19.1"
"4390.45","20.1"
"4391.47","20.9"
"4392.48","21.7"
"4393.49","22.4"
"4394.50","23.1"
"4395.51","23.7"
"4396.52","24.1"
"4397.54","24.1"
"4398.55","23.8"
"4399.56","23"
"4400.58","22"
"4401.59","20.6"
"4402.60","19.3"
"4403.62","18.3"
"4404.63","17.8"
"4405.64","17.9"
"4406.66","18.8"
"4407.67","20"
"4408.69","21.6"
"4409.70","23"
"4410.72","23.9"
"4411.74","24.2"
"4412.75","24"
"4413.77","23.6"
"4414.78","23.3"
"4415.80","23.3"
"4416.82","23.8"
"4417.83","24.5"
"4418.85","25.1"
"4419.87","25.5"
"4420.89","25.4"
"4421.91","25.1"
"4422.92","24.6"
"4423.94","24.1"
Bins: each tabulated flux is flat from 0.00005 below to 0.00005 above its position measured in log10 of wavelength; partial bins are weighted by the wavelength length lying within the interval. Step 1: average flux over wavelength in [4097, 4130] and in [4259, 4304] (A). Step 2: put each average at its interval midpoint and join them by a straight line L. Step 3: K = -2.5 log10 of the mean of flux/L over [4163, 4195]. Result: 0.09 mag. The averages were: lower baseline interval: 17.3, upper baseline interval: 16.2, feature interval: 15.5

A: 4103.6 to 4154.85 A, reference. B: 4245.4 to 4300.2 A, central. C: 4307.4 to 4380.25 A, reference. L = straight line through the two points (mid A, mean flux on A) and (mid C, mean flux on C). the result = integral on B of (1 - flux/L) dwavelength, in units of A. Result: 9.6 A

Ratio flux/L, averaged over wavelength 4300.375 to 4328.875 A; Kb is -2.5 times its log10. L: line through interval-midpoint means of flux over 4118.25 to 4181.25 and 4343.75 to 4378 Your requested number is 0.24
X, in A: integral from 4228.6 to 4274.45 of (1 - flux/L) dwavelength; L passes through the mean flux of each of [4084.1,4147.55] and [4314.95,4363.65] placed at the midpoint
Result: 8.61 A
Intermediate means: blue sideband 17.1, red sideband 22.5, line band 16.5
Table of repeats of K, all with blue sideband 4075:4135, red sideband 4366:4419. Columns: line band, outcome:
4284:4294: 0.204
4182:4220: 0.138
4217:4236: 0.334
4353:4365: -0.159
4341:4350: -0.124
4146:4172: 0.181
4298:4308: 0.492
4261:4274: 0.143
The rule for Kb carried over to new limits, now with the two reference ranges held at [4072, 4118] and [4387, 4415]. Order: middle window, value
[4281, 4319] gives 0.25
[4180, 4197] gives 0.21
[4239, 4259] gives 0.16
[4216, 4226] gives 0.27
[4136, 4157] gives 0.25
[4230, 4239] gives 0.22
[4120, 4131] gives 0.06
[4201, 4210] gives 0.11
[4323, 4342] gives -0.05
